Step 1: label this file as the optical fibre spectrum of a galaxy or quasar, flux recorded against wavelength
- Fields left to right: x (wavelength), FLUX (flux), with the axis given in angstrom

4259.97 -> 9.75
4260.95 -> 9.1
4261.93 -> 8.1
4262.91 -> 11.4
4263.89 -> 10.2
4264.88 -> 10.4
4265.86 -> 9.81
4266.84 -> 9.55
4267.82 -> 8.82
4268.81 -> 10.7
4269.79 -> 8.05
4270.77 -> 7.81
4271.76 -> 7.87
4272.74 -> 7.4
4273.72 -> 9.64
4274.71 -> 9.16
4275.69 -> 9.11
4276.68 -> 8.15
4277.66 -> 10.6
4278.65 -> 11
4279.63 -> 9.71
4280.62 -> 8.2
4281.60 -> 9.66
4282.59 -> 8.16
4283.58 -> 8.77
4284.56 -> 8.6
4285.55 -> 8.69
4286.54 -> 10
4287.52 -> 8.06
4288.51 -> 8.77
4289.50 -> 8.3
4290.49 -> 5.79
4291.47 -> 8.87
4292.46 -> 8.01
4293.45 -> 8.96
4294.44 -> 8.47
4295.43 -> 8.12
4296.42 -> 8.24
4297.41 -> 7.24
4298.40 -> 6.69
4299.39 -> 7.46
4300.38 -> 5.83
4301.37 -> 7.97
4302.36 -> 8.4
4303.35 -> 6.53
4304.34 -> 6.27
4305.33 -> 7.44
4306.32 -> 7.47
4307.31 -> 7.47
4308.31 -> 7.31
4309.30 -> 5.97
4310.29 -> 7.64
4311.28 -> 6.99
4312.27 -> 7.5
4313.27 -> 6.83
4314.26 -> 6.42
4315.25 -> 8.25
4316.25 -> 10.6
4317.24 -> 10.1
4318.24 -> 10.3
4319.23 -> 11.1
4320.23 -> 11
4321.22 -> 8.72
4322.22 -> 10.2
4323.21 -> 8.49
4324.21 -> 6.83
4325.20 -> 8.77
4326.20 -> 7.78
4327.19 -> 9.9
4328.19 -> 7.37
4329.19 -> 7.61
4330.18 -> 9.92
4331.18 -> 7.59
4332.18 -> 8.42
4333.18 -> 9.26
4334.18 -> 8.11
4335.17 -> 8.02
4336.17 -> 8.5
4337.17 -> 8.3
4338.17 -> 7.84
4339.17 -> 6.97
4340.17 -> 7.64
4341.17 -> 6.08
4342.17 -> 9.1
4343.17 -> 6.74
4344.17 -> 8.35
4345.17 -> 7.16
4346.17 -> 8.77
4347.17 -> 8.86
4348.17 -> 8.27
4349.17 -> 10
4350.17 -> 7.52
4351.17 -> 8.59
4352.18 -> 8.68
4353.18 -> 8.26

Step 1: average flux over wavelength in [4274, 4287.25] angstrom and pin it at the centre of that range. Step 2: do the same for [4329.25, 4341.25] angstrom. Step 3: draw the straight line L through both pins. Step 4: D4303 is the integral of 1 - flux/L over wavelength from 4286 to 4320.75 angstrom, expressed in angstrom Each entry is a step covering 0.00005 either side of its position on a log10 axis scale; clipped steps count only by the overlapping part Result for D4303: 2.9 angstrom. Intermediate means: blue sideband 9.2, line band 8.01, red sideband 8.11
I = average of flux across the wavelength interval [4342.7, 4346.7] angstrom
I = 7.78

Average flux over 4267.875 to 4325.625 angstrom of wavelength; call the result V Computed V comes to 8.36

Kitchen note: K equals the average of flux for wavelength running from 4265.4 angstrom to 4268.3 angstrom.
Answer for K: 9.41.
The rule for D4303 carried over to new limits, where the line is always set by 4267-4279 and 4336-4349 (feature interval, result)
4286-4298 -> 0.68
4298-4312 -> 2.31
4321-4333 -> -0.46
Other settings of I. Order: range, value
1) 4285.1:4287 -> 9.33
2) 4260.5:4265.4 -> 9.84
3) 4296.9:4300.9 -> 6.82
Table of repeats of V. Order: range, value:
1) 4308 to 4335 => 8.49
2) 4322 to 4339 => 8.35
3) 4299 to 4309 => 7.19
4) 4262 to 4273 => 9.27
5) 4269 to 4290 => 8.87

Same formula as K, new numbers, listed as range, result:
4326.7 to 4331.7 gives 8.47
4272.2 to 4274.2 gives 8.53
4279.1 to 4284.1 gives 8.93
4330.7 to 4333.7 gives 8.41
